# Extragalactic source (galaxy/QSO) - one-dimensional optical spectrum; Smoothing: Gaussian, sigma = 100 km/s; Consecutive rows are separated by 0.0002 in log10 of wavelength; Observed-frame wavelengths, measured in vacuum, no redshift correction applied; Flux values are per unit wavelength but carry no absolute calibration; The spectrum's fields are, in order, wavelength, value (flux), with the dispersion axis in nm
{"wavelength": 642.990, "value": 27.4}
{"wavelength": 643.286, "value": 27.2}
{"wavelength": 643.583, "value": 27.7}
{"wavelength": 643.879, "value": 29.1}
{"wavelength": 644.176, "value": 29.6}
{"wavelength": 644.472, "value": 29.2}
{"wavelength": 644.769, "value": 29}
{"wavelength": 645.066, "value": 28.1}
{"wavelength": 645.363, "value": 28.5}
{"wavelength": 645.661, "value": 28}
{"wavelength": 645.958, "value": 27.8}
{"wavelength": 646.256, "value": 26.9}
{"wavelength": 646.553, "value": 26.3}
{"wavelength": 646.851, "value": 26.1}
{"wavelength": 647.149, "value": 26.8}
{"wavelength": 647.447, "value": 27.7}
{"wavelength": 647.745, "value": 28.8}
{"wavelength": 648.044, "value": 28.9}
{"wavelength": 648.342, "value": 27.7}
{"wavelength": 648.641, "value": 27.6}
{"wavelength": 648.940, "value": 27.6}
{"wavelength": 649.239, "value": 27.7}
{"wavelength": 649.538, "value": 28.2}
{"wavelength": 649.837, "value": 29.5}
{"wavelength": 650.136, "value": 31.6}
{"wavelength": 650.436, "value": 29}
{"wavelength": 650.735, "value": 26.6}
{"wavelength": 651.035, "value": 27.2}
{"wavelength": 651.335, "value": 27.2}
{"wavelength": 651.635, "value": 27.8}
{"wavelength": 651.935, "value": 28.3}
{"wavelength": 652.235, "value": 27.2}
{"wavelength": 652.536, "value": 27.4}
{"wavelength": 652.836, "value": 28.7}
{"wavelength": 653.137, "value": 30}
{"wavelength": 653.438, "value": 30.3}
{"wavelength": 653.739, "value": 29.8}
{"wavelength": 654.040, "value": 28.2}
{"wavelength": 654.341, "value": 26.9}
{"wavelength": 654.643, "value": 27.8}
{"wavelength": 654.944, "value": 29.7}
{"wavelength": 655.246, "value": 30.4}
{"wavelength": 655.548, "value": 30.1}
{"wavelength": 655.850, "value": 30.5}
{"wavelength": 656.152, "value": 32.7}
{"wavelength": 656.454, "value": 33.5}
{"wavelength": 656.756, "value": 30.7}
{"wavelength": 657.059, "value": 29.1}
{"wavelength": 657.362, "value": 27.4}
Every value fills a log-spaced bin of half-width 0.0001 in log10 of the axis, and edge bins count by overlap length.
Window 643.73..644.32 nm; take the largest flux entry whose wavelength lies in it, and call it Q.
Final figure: 29.6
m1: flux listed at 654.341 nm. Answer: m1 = 26.9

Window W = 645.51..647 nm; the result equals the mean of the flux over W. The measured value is 27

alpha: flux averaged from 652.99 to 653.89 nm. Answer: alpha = 30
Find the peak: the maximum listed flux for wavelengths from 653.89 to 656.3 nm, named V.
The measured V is 32.7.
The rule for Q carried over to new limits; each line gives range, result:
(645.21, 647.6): 28.5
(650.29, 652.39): 29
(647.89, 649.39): 28.9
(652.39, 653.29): 30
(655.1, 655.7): 30.4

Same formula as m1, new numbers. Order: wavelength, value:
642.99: 27.4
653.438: 30.3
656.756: 30.7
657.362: 27.4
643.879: 29.1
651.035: 27.2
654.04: 28.2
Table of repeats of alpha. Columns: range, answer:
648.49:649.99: 28.1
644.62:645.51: 28.5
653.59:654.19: 29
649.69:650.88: 29.2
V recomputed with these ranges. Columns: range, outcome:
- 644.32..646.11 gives 29.2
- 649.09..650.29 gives 31.6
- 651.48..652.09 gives 28.3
